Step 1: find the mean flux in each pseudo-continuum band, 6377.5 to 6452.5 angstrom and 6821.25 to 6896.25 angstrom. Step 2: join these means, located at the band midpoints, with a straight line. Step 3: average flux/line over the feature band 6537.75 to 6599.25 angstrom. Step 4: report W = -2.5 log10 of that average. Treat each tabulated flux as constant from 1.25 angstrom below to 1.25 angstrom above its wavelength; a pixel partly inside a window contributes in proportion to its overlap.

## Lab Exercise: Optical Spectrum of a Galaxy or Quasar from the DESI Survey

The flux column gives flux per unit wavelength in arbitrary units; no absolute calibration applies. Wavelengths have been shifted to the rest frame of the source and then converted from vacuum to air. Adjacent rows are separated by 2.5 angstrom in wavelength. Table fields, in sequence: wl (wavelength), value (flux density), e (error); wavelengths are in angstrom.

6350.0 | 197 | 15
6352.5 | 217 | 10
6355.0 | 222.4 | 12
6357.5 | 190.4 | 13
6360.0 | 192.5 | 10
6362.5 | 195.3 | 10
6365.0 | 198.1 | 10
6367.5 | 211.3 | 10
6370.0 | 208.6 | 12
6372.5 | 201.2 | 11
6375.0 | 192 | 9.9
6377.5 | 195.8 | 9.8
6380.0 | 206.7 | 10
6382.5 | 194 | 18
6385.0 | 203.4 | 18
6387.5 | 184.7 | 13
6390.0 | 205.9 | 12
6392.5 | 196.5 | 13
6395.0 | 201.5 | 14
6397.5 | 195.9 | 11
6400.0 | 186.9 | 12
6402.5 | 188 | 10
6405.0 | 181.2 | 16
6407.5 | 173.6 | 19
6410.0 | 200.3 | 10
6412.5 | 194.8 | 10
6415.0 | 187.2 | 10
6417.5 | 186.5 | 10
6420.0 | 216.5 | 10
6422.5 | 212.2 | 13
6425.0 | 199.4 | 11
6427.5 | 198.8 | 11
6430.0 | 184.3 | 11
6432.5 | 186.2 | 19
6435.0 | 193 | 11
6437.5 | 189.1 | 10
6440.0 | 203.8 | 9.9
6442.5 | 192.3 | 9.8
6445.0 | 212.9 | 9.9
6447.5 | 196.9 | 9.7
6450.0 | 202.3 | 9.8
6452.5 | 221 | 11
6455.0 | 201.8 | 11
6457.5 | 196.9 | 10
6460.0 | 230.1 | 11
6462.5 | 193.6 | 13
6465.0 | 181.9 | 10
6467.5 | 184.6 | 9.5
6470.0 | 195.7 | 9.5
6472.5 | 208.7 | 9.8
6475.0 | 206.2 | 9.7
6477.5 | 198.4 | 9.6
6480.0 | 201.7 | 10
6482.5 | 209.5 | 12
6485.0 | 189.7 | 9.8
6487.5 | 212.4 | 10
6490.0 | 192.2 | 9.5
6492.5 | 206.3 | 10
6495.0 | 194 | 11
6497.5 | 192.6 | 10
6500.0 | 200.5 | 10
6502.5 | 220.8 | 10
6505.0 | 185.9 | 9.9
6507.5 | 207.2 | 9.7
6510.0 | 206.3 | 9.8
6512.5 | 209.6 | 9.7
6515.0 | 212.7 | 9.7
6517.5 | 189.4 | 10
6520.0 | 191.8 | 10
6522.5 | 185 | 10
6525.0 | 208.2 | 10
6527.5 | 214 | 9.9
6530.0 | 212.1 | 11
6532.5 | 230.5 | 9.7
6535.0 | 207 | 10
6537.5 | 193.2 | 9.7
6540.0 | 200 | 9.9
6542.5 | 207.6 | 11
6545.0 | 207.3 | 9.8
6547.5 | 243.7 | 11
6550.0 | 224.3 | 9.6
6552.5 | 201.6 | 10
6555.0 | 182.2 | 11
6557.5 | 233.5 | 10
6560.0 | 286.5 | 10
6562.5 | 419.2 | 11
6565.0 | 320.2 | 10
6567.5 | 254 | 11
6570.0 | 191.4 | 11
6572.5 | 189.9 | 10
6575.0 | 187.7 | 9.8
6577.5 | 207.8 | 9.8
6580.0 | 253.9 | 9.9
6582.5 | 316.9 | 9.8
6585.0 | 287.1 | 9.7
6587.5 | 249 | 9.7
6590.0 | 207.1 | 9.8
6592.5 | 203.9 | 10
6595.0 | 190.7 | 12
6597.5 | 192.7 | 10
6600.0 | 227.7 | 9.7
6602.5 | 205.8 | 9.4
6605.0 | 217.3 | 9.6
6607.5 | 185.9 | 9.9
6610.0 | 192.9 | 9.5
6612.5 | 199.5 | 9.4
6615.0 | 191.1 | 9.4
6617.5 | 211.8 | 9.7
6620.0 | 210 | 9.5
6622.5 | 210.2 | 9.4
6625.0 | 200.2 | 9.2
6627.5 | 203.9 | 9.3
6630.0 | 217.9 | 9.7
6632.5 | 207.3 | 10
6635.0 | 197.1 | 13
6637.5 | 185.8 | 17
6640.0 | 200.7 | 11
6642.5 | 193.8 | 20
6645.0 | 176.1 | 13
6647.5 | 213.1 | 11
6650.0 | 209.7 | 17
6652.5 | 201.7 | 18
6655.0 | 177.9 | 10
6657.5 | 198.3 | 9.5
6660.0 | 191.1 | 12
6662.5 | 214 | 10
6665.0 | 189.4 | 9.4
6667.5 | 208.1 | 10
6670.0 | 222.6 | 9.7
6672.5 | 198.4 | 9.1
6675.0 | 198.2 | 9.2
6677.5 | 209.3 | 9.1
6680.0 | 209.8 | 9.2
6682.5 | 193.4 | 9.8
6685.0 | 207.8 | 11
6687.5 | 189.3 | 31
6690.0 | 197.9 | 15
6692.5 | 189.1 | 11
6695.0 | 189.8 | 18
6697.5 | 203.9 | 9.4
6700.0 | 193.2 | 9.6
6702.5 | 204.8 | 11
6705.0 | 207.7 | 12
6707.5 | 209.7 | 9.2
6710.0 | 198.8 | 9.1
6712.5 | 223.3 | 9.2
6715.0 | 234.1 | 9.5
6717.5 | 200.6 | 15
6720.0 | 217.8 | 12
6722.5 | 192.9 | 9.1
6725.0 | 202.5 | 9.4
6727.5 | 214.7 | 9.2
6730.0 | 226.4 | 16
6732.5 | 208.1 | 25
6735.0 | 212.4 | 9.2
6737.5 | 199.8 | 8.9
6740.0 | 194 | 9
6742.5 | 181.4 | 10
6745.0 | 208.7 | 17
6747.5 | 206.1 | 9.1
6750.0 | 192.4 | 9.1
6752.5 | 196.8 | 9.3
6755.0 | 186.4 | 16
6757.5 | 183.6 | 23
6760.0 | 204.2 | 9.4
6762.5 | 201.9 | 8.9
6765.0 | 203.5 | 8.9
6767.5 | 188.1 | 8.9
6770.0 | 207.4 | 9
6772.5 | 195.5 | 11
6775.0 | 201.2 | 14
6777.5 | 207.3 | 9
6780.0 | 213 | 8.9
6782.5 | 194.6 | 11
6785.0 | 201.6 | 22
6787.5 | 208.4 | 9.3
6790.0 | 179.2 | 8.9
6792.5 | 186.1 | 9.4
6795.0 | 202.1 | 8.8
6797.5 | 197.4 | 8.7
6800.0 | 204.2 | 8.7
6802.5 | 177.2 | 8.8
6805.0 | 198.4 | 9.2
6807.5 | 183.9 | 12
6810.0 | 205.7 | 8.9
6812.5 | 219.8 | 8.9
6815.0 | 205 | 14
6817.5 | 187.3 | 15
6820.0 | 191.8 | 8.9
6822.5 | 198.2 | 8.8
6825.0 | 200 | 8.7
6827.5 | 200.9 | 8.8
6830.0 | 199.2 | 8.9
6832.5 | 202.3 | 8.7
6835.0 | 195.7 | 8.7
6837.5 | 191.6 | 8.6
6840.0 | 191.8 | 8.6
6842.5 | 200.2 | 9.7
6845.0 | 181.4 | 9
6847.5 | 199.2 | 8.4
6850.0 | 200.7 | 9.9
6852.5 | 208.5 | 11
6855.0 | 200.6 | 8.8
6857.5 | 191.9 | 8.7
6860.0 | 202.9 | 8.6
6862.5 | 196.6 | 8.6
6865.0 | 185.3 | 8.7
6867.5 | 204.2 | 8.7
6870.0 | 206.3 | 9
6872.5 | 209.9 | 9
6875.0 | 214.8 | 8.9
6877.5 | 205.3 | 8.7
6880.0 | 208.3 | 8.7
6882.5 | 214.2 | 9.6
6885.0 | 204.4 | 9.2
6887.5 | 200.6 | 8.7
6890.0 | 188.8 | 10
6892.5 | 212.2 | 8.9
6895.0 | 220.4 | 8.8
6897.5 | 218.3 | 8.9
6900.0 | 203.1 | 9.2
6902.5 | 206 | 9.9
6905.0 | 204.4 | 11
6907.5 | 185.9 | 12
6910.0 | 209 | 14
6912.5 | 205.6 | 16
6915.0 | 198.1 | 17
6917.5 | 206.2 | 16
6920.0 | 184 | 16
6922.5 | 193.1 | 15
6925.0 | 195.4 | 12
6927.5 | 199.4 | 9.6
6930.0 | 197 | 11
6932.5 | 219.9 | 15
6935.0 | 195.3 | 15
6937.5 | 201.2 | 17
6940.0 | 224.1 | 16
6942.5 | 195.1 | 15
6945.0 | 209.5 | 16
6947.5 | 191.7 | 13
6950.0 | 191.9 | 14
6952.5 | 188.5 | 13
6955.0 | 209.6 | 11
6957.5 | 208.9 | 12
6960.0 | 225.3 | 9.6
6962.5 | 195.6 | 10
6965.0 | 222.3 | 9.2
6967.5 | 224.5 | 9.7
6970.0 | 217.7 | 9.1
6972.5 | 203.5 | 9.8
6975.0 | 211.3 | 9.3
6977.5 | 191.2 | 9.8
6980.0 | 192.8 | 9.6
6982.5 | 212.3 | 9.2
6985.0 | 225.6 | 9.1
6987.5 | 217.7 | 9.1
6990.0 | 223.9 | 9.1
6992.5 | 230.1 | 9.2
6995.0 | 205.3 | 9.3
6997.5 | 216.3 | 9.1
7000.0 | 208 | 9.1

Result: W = -0.187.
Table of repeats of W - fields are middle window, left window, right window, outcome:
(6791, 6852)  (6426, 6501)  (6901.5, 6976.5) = 0.03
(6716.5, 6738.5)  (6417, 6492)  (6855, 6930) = -0.04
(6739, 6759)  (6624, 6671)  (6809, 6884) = 0.04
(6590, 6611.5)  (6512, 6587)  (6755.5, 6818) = 0.10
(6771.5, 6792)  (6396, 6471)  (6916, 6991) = 0.02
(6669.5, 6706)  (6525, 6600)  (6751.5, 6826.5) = 0.06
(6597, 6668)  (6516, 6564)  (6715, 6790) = 0.07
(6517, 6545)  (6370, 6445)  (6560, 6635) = 0.06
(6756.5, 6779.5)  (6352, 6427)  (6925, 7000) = 0.03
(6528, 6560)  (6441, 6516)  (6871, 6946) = -0.06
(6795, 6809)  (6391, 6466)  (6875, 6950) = 0.05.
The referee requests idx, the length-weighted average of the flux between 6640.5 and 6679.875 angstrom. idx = 200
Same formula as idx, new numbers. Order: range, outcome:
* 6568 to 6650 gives 211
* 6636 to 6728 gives 202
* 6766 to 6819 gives 198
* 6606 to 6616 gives 193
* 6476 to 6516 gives 202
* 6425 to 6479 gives 199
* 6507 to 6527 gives 202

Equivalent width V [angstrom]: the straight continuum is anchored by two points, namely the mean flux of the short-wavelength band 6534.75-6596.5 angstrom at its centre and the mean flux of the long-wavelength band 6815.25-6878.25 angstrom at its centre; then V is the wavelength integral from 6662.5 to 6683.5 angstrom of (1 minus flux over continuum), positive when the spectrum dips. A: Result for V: 1.6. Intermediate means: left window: 235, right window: 199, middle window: 204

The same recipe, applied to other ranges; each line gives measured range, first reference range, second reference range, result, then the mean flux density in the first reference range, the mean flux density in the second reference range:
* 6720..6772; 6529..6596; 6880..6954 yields 4.0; 234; 202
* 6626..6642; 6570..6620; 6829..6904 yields 0.9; 216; 202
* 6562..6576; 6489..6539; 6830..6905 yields -3.5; 203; 202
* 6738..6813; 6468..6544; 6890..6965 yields 2.1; 203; 203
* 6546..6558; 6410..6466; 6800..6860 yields -1.0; 199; 197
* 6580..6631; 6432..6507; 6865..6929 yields -4.0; 200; 204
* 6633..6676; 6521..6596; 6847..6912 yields 4.6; 231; 204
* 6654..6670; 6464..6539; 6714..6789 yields 0.3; 202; 203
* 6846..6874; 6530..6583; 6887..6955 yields 0.9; 234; 202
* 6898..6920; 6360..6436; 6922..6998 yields 0.5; 196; 208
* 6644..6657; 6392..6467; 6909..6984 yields 0.2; 197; 204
